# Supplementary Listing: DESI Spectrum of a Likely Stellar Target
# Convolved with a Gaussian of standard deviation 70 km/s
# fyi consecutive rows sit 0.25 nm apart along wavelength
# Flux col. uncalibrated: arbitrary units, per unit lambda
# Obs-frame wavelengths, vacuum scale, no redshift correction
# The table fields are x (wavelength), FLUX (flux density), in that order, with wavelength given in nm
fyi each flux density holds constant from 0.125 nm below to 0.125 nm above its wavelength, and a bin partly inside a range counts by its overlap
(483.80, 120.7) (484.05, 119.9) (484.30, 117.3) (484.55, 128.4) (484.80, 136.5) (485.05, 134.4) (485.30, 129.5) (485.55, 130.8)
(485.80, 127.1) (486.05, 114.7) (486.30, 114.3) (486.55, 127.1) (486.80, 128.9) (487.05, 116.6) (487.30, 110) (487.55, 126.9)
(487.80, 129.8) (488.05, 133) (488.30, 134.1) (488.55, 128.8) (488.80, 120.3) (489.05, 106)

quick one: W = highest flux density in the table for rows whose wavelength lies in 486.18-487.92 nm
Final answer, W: 129.8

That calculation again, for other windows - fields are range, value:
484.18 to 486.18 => 136.5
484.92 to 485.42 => 134.4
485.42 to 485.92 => 130.8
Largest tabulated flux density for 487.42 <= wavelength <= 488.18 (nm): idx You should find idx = 133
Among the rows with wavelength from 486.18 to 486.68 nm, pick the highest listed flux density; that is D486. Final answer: 127.1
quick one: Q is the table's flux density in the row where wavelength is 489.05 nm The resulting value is 106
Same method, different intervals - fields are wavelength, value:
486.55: 127.1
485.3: 129.5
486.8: 128.9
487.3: 110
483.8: 120.7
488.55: 128.8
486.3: 114.3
